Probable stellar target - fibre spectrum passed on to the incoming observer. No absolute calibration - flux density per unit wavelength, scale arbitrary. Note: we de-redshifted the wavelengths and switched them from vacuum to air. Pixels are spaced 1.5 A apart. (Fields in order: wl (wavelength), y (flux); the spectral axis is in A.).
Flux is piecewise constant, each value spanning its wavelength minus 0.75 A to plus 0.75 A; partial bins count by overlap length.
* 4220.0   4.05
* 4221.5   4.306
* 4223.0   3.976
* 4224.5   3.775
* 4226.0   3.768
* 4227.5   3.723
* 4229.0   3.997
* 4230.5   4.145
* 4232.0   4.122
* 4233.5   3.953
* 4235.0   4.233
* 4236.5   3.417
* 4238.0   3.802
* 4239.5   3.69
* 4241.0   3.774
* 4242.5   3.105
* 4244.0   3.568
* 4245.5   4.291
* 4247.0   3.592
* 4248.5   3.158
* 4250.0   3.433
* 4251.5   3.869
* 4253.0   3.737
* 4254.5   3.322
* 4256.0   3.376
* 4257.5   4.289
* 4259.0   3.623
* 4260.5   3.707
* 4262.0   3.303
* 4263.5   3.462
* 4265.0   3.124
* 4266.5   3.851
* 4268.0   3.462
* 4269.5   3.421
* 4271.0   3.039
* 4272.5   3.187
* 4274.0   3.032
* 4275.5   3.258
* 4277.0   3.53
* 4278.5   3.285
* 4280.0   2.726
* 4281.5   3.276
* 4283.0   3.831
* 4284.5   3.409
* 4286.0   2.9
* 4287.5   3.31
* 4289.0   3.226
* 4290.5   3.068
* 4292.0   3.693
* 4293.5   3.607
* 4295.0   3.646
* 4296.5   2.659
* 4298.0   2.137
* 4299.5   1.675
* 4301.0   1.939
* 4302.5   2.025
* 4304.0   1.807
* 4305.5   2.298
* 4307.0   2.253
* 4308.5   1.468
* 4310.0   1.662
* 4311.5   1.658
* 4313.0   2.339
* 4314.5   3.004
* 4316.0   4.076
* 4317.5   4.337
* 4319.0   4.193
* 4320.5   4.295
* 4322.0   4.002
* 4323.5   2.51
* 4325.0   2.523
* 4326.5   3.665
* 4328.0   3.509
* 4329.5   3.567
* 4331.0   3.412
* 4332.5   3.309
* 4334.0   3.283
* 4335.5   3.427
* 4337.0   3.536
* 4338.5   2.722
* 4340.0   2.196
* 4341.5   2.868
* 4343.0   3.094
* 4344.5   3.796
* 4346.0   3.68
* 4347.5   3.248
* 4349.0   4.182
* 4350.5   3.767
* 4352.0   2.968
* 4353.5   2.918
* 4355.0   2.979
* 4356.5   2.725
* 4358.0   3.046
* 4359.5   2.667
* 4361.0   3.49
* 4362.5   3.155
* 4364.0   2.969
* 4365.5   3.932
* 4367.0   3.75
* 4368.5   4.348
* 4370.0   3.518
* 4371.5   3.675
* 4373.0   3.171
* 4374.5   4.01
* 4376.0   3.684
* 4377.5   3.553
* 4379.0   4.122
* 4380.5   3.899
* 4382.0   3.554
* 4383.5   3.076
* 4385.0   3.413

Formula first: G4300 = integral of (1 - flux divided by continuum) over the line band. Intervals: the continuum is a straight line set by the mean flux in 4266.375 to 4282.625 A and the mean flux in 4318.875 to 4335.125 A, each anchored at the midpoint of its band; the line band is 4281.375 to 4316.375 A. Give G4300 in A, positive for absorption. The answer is 6.96 A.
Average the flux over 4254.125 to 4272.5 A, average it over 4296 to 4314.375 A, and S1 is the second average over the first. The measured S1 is 0.58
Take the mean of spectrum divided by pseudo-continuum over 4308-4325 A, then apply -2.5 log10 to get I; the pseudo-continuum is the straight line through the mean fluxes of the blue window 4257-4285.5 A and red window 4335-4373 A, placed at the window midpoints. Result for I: 0.10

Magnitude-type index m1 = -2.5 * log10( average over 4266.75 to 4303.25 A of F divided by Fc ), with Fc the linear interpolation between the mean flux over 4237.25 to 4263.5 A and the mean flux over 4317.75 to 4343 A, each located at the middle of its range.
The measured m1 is 0.14 mag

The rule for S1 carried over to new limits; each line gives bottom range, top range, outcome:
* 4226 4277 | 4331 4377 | 0.93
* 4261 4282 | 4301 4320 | 0.79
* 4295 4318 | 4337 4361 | 1.32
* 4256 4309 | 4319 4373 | 1.09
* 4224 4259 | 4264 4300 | 0.85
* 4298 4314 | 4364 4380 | 1.93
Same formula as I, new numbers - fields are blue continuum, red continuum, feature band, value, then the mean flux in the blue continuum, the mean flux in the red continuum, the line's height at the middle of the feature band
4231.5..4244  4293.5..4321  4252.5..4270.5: -0.056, 3.74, 2.65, 3.37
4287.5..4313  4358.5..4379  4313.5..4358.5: -0.123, 2.45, 3.55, 3.02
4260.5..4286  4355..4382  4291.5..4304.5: 0.293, 3.32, 3.5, 3.37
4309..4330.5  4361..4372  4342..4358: 0.050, 3.22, 3.61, 3.47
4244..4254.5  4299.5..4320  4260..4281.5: -0.019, 3.65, 2.53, 3.25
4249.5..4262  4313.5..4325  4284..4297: 0.115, 3.65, 3.66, 3.66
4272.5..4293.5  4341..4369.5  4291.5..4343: 0.138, 3.28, 3.35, 3.31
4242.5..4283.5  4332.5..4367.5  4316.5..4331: -0.099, 3.46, 3.23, 3.3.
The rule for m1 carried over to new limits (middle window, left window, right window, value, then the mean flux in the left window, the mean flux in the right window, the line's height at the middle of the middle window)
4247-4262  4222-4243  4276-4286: 0.00 mag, 3.83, 3.31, 3.6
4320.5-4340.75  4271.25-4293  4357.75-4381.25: 0.06 mag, 3.27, 3.57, 3.44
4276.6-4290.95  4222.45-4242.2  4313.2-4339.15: 0.12 mag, 3.86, 3.47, 3.65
